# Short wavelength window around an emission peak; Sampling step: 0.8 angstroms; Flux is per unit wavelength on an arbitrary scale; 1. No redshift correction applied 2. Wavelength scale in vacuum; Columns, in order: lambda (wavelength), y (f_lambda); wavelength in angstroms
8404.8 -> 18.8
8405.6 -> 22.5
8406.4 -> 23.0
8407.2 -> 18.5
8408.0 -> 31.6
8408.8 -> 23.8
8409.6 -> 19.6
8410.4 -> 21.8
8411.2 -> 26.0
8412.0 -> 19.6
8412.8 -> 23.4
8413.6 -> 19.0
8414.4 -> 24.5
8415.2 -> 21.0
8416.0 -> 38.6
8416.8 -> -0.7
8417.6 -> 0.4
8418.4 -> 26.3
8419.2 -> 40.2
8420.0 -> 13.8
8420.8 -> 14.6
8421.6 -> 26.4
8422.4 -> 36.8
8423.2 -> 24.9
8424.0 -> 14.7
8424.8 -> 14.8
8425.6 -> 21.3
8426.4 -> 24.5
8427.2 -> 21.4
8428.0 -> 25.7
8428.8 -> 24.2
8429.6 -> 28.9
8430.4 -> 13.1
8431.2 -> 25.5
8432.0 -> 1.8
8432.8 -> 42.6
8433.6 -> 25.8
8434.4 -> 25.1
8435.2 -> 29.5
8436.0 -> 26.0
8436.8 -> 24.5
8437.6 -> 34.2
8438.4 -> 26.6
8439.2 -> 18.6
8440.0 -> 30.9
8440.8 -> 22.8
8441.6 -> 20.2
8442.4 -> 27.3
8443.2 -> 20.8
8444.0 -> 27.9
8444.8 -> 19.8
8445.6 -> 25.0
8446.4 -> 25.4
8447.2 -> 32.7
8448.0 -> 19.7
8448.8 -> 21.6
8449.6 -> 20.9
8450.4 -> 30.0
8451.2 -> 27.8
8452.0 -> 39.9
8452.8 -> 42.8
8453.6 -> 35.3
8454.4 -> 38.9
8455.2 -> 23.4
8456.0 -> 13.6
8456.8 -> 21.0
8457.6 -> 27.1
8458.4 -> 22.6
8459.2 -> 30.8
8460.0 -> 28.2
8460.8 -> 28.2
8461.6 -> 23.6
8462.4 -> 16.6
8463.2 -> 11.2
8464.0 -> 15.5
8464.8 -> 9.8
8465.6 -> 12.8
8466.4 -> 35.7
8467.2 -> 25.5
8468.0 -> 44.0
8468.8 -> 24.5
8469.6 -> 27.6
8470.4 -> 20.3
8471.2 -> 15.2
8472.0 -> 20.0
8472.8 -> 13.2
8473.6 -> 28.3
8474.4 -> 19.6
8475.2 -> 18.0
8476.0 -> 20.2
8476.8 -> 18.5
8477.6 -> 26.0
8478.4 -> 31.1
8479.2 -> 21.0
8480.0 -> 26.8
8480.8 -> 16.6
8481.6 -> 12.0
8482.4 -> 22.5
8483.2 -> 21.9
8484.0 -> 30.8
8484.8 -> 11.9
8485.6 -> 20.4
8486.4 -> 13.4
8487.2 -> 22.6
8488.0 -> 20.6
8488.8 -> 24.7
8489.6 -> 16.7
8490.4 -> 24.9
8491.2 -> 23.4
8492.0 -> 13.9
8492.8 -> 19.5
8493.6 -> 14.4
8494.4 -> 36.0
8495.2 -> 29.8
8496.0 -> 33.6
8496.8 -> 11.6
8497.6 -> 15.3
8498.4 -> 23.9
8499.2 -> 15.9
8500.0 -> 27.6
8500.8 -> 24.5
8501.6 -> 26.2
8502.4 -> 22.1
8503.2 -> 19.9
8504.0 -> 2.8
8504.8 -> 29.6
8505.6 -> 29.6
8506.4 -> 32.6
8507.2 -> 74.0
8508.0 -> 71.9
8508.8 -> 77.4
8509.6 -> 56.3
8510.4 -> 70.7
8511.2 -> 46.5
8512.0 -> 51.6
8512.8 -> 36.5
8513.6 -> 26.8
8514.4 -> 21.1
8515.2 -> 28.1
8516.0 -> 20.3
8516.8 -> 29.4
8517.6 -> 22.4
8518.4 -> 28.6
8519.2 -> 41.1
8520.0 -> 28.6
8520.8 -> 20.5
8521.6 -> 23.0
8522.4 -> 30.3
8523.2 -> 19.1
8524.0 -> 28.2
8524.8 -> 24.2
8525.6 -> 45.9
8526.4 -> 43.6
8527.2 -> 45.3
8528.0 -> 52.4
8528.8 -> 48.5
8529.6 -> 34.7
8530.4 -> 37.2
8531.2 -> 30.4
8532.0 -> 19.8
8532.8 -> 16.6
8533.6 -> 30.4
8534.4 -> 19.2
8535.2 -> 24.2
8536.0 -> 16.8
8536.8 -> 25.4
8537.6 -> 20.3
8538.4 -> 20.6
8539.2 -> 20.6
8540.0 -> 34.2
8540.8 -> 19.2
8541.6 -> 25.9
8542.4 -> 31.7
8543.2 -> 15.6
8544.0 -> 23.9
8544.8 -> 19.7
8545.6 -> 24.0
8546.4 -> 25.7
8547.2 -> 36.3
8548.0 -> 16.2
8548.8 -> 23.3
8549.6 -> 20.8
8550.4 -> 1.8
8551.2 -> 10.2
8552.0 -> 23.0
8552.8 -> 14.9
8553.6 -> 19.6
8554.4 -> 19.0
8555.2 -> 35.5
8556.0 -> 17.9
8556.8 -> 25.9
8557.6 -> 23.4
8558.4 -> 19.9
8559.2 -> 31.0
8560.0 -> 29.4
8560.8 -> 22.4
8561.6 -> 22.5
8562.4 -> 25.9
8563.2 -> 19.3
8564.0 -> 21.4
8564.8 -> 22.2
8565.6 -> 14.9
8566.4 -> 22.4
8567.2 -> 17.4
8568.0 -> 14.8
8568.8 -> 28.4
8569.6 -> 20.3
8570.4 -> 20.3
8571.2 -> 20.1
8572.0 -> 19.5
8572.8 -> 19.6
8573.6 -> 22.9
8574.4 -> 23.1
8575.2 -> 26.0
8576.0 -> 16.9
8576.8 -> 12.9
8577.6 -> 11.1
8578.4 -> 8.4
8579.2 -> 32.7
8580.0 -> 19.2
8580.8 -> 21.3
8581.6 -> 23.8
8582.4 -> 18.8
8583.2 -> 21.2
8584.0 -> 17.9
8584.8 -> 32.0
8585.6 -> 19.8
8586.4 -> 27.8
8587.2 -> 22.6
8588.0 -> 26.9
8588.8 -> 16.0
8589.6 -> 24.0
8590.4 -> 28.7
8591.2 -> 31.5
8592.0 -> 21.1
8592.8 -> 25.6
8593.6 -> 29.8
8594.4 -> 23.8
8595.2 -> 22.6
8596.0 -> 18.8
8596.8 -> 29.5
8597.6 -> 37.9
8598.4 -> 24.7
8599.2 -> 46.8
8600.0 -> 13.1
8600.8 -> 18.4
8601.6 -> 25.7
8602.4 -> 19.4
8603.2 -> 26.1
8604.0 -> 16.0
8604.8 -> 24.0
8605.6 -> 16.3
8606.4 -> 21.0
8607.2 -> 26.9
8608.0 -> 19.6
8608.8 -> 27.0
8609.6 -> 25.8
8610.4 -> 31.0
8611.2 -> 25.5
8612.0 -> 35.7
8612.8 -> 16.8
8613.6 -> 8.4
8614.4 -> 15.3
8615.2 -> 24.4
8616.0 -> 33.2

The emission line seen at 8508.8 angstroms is [S II]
